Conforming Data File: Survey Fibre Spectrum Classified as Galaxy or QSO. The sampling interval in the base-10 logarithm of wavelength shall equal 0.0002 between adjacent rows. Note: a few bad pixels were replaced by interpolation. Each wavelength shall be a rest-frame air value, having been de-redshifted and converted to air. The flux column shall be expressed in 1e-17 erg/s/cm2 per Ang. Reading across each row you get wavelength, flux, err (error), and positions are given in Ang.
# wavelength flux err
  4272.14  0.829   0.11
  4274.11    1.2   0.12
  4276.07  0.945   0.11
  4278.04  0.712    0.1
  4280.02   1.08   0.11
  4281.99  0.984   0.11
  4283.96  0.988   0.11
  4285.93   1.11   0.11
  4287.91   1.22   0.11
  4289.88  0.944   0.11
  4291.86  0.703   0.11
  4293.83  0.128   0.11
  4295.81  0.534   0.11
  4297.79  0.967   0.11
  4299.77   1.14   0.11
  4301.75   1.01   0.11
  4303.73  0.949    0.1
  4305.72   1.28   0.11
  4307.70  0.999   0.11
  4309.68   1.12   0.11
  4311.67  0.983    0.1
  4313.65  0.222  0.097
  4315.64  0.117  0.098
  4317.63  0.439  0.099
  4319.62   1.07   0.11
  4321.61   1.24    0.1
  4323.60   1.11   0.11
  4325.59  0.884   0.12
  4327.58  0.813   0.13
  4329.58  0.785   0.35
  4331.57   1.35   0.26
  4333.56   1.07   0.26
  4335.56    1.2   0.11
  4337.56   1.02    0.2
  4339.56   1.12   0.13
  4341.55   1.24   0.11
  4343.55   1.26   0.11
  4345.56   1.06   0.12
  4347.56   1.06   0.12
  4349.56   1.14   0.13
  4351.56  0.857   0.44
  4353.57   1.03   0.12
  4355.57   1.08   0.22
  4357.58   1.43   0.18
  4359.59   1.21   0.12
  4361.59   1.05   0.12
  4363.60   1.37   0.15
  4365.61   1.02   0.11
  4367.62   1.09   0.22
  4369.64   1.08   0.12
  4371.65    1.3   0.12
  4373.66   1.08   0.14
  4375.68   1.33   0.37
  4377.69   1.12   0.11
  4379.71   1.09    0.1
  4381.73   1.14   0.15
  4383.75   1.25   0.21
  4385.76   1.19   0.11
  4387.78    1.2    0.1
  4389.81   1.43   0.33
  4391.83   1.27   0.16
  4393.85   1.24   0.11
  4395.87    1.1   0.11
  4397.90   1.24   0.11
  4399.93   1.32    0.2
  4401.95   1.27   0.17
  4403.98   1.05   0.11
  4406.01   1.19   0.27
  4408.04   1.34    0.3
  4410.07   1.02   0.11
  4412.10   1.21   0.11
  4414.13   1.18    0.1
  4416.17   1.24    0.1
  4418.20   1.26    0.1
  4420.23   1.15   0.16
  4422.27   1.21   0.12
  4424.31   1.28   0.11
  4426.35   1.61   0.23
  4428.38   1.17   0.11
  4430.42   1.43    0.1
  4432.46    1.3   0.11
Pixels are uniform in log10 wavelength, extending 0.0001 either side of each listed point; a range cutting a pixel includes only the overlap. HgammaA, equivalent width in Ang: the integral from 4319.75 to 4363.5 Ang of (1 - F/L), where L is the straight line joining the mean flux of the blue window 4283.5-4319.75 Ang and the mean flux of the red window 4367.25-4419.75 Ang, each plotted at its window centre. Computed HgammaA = -4.8 Ang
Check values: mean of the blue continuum 0.83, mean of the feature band 1.1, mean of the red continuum 1.2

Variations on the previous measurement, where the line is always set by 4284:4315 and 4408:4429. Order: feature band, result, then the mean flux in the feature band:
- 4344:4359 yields -0.9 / 1.1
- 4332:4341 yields -1.2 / 1.13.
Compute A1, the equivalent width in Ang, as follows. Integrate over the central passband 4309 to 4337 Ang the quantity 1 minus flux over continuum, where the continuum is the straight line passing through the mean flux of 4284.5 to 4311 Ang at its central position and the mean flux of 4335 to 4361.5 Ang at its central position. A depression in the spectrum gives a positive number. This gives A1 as 4.0 Ang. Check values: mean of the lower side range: 0.933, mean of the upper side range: 1.13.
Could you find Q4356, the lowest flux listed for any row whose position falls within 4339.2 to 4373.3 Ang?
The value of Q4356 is 0.857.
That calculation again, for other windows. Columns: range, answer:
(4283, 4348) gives 0.117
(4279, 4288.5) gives 0.984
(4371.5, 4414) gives 1.02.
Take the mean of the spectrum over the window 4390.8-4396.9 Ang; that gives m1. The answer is 1.2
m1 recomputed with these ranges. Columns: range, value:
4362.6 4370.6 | 1.14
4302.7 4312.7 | 1.06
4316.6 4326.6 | 0.946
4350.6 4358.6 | 1.1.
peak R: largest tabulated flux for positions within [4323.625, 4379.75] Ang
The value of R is 1.43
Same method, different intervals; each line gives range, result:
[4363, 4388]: 1.37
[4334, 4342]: 1.24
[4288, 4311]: 1.28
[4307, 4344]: 1.35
